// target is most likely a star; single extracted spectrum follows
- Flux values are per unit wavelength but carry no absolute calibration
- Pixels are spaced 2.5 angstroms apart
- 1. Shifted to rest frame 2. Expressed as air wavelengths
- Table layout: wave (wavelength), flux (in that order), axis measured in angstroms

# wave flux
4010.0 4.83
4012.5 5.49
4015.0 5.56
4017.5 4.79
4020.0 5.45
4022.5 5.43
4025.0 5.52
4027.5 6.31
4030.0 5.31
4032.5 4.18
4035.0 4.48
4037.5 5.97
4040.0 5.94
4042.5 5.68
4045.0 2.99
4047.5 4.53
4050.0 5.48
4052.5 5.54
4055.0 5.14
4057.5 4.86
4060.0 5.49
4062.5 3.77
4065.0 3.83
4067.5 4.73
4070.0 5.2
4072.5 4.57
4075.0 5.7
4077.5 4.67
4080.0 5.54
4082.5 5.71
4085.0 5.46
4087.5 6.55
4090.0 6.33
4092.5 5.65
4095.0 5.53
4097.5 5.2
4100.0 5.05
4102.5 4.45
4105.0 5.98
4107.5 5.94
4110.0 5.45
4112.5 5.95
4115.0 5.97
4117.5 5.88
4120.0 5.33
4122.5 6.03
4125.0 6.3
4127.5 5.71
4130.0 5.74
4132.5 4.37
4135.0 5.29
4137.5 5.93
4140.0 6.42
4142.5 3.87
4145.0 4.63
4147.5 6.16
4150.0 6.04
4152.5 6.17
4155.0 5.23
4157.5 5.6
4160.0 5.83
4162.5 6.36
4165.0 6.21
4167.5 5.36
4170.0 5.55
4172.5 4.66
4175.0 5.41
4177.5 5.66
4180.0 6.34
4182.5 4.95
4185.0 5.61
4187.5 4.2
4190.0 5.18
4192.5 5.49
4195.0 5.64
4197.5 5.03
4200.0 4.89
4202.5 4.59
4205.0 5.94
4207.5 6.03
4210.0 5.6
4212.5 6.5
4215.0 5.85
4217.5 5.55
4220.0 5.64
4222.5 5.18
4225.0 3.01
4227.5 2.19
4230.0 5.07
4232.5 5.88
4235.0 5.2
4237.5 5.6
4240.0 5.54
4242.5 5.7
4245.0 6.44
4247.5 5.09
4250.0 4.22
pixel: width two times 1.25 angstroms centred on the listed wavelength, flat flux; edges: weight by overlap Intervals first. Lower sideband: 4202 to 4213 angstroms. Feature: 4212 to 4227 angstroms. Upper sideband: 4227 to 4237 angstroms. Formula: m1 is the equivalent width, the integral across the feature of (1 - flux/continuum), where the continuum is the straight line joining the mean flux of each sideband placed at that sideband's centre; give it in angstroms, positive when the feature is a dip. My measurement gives 0.75 angstroms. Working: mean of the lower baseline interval 5.76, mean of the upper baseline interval 4.84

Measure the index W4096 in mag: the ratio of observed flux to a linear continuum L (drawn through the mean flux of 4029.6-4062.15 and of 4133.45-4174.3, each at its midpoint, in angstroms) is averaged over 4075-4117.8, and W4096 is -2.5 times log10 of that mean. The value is -0.07 mag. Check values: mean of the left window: 5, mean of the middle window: 5.6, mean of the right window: 5.57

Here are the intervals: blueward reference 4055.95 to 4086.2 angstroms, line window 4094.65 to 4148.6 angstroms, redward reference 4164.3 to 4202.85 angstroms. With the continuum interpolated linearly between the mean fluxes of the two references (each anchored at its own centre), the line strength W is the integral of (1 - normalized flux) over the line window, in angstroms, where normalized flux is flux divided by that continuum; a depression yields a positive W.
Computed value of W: -4.1 angstroms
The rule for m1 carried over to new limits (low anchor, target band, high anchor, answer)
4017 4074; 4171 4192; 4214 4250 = -0.8 angstroms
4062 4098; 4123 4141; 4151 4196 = -0.9 angstroms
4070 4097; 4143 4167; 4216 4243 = -2.2 angstroms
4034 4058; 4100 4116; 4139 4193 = -0.9 angstroms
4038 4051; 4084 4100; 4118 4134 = -1.2 angstroms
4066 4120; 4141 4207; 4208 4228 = -2.4 angstroms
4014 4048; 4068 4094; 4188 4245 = -1.6 angstroms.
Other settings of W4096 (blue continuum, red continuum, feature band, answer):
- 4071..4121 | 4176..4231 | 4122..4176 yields -0.04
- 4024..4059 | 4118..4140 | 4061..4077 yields 0.14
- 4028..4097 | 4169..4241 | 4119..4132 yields -0.11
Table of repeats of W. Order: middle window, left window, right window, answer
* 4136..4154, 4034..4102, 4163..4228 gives -1.2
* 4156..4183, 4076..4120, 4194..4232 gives -1.7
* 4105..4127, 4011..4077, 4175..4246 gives -2.9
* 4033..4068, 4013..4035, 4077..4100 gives 3.5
